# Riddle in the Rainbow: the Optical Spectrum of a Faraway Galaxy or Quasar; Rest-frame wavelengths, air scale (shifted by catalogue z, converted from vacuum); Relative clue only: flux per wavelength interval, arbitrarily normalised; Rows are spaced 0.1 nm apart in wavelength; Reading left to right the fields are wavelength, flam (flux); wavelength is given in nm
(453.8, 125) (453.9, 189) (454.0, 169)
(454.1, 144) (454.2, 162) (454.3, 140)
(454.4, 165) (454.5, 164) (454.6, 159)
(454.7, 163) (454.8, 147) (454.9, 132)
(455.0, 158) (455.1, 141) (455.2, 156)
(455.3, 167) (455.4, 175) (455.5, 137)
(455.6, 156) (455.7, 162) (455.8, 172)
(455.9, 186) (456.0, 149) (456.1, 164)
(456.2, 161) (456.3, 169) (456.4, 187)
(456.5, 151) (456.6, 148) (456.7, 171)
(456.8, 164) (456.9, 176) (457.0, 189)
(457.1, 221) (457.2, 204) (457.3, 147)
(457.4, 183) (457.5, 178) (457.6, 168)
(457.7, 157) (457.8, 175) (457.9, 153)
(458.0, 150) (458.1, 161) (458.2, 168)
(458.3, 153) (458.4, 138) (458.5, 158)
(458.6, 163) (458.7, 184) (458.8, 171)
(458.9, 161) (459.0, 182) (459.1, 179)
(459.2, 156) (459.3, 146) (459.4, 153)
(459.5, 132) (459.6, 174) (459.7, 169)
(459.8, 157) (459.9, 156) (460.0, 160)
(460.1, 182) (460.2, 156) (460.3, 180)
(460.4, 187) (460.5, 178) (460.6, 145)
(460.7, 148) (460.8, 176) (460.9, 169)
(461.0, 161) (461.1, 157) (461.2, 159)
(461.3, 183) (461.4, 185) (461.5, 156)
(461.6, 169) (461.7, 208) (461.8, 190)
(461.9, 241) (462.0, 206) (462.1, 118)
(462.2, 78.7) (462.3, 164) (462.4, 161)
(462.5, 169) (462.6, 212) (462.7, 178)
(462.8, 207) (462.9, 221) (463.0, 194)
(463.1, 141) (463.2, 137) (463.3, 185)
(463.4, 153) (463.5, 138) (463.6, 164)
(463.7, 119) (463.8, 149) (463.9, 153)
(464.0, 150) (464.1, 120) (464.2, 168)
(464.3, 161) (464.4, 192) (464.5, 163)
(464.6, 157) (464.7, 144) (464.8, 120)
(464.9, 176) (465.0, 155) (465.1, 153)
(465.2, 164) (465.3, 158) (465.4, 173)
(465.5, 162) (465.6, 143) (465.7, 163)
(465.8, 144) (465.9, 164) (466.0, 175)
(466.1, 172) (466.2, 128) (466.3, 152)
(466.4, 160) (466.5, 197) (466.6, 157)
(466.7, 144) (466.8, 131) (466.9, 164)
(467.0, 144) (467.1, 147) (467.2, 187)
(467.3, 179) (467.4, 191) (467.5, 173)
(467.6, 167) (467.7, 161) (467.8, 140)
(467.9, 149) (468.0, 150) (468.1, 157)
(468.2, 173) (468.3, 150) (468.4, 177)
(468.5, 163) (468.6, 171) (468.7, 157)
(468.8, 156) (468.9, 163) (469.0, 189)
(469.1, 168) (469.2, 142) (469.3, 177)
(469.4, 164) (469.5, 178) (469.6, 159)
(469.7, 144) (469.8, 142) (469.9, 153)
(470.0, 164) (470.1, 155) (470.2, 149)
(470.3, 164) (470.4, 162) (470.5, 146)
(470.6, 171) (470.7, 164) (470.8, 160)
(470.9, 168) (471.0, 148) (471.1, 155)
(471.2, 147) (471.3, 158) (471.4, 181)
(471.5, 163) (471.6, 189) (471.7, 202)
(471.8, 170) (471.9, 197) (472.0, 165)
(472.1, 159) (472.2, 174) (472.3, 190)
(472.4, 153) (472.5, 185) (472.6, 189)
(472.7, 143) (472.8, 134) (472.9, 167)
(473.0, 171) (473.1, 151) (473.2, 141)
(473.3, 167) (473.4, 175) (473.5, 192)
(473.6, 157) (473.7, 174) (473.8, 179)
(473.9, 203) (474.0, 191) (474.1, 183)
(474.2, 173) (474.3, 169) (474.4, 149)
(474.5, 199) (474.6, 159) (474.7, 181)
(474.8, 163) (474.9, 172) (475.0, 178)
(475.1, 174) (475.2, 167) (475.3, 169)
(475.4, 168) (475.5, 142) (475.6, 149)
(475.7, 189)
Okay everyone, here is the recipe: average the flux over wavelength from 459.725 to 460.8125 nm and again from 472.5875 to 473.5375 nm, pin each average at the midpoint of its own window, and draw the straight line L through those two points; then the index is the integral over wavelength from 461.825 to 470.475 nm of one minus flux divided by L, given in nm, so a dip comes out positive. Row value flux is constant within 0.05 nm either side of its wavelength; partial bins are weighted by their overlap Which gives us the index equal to 0.134 nm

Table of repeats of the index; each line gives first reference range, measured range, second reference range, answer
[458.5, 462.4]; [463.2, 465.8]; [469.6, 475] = 0.19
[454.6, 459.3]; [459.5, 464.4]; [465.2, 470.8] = -0.11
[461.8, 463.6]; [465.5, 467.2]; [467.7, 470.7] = 0.09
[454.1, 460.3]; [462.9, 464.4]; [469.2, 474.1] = 0.08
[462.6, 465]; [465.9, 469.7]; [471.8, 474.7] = 0.08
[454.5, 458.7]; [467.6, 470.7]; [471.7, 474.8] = 0.18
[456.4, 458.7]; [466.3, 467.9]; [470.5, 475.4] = 0.07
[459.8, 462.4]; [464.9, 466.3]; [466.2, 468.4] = 0.03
